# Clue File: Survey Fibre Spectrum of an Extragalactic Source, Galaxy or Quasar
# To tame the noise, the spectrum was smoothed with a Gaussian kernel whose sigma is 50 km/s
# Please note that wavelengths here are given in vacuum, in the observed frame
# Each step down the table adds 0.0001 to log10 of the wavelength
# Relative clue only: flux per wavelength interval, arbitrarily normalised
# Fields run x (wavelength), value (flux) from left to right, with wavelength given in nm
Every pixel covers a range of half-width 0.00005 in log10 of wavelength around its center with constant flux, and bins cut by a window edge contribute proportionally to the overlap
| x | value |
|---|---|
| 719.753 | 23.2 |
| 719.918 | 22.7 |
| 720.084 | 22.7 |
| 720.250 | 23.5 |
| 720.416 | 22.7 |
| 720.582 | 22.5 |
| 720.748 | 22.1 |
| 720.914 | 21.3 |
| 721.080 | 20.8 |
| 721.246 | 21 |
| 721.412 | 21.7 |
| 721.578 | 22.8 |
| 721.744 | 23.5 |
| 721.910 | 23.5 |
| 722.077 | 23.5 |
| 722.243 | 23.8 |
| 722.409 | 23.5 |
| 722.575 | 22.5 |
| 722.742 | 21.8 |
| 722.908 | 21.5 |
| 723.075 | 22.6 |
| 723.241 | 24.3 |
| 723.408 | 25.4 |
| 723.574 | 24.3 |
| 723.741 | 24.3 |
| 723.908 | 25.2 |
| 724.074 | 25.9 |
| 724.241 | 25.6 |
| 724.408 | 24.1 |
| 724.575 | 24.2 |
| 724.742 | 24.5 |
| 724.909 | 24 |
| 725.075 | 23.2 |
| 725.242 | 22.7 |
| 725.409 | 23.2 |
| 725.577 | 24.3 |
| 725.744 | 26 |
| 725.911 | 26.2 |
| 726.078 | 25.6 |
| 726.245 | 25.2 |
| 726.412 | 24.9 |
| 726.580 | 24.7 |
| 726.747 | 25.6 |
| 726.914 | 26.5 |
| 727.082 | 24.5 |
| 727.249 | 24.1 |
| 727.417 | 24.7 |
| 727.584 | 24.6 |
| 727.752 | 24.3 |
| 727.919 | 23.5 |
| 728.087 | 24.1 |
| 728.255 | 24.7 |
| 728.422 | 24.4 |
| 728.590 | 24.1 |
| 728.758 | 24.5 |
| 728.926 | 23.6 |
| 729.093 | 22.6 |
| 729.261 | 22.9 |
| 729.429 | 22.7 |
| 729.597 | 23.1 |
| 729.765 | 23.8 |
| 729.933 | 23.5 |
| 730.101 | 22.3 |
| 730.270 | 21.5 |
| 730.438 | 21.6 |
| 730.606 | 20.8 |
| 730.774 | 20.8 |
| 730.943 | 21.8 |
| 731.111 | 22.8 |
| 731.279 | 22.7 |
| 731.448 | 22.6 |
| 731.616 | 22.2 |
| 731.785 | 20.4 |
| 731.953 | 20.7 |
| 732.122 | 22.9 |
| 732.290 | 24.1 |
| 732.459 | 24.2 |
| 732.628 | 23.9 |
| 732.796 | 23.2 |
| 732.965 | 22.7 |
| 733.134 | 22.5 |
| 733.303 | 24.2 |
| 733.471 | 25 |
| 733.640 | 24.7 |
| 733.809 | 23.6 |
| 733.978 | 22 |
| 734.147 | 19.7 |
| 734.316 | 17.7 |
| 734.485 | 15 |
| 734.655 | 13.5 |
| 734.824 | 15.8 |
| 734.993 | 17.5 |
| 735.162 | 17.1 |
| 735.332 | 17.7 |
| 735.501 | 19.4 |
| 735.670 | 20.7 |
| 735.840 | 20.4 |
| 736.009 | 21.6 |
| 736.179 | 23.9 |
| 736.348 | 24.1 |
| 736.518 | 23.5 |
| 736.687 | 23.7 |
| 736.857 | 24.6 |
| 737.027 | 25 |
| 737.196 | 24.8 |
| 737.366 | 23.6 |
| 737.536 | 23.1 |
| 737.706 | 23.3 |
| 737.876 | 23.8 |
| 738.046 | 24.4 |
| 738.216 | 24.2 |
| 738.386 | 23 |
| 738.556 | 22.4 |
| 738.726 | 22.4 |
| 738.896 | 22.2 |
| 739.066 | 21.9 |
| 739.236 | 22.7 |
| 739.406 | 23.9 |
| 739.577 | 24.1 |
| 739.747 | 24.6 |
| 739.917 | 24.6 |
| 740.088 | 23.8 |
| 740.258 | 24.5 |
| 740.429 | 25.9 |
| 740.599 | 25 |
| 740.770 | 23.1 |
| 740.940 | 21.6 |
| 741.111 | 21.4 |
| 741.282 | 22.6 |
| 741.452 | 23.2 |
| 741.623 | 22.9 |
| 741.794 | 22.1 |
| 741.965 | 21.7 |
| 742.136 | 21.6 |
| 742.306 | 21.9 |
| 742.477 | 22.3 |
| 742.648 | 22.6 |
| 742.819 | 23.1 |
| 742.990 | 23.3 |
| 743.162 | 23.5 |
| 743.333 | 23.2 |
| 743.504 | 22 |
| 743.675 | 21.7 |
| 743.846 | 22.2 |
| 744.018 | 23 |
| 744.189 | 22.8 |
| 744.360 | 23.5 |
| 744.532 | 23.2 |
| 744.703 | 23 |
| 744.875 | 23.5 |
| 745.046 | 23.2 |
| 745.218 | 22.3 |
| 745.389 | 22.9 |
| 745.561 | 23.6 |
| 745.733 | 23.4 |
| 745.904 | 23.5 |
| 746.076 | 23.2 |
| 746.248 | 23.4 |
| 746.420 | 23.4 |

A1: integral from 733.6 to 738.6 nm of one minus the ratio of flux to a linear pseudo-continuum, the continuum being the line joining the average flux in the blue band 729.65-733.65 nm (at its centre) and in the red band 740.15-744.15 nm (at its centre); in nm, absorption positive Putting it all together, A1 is 0.29 nm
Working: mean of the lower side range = 22.7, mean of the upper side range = 22.8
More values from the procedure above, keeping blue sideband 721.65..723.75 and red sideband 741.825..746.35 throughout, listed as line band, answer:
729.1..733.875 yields 0.08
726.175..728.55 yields -0.14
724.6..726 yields -0.06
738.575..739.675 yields 0.00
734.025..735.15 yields 0.31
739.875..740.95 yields -0.06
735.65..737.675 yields -0.03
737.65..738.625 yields -0.02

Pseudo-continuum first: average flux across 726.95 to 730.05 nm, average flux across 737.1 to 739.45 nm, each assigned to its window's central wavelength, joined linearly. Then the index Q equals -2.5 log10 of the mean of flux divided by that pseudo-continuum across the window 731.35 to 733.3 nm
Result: 0.04 mag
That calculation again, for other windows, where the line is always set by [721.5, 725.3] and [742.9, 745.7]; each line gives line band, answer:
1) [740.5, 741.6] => 0.01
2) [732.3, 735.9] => 0.14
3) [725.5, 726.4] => -0.08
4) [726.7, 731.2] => 0.01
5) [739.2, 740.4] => -0.05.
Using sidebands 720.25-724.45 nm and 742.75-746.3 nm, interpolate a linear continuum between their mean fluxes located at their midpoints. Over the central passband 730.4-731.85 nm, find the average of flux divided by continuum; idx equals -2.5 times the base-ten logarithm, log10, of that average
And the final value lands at 0.07 mag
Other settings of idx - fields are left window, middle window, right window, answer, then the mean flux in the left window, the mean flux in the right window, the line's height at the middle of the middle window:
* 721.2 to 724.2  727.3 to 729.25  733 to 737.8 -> -0.071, 23.5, 21.4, 22.5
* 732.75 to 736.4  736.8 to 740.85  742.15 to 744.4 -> -0.107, 20.5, 22.7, 21.5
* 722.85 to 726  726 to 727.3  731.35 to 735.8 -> -0.075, 24.3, 20.9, 23.5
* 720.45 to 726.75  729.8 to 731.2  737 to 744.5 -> 0.073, 23.7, 23.1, 23.5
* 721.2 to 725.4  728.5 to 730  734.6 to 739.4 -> -0.027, 23.6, 21.9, 22.9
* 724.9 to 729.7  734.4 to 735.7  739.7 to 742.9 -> 0.361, 24.3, 23.1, 23.6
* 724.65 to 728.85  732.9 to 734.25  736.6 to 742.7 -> 0.042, 24.6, 23.3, 23.9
